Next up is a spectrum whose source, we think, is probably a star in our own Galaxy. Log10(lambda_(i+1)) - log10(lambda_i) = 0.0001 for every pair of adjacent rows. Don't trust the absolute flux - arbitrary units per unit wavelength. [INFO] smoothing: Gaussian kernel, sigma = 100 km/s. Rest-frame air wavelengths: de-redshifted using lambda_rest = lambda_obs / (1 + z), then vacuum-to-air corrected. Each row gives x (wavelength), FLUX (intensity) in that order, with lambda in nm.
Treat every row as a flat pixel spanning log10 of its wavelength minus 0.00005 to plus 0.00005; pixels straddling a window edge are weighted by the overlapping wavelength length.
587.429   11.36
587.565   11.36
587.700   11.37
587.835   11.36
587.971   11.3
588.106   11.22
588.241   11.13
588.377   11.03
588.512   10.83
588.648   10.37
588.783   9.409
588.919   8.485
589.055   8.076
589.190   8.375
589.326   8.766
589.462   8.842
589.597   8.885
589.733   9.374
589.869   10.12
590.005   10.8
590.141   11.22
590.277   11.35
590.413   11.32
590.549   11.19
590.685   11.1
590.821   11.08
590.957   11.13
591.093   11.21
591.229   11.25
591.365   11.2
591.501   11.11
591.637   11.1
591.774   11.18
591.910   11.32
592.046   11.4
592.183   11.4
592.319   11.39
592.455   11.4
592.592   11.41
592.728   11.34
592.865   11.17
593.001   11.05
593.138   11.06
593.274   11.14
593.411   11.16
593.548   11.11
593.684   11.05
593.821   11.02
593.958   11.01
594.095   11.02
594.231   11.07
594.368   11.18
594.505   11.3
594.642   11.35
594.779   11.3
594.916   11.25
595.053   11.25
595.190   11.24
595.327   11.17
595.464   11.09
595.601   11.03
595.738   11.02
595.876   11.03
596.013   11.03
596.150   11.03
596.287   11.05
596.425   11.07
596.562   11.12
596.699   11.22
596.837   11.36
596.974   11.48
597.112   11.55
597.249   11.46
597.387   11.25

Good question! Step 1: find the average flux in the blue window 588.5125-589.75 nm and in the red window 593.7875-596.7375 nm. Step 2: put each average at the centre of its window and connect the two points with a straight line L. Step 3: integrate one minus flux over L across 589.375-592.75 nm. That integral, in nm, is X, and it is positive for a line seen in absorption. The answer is -0.42 nm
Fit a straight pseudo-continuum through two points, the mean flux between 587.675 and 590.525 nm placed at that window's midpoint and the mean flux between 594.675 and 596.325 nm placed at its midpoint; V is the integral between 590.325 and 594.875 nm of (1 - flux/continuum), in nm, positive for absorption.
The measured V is -0.22 nm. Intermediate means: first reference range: 10.2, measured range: 11.2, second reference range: 11.1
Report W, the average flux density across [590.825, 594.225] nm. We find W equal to 11.2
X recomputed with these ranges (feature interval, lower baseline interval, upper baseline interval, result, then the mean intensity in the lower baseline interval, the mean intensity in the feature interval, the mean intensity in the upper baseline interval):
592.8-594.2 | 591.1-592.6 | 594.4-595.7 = 0.021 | 11.3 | 11.1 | 11.2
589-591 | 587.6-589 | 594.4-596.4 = 0.122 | 10.6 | 10.1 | 11.1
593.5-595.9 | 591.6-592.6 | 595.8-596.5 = -0.001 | 11.3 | 11.1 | 11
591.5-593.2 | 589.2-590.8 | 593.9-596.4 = -0.100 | 10.2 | 11.3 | 11.1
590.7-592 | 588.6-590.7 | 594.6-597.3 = -0.126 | 9.82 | 11.2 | 11.2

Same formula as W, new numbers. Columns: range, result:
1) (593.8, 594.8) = 11.2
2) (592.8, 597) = 11.1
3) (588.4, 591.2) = 10.1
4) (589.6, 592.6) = 11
